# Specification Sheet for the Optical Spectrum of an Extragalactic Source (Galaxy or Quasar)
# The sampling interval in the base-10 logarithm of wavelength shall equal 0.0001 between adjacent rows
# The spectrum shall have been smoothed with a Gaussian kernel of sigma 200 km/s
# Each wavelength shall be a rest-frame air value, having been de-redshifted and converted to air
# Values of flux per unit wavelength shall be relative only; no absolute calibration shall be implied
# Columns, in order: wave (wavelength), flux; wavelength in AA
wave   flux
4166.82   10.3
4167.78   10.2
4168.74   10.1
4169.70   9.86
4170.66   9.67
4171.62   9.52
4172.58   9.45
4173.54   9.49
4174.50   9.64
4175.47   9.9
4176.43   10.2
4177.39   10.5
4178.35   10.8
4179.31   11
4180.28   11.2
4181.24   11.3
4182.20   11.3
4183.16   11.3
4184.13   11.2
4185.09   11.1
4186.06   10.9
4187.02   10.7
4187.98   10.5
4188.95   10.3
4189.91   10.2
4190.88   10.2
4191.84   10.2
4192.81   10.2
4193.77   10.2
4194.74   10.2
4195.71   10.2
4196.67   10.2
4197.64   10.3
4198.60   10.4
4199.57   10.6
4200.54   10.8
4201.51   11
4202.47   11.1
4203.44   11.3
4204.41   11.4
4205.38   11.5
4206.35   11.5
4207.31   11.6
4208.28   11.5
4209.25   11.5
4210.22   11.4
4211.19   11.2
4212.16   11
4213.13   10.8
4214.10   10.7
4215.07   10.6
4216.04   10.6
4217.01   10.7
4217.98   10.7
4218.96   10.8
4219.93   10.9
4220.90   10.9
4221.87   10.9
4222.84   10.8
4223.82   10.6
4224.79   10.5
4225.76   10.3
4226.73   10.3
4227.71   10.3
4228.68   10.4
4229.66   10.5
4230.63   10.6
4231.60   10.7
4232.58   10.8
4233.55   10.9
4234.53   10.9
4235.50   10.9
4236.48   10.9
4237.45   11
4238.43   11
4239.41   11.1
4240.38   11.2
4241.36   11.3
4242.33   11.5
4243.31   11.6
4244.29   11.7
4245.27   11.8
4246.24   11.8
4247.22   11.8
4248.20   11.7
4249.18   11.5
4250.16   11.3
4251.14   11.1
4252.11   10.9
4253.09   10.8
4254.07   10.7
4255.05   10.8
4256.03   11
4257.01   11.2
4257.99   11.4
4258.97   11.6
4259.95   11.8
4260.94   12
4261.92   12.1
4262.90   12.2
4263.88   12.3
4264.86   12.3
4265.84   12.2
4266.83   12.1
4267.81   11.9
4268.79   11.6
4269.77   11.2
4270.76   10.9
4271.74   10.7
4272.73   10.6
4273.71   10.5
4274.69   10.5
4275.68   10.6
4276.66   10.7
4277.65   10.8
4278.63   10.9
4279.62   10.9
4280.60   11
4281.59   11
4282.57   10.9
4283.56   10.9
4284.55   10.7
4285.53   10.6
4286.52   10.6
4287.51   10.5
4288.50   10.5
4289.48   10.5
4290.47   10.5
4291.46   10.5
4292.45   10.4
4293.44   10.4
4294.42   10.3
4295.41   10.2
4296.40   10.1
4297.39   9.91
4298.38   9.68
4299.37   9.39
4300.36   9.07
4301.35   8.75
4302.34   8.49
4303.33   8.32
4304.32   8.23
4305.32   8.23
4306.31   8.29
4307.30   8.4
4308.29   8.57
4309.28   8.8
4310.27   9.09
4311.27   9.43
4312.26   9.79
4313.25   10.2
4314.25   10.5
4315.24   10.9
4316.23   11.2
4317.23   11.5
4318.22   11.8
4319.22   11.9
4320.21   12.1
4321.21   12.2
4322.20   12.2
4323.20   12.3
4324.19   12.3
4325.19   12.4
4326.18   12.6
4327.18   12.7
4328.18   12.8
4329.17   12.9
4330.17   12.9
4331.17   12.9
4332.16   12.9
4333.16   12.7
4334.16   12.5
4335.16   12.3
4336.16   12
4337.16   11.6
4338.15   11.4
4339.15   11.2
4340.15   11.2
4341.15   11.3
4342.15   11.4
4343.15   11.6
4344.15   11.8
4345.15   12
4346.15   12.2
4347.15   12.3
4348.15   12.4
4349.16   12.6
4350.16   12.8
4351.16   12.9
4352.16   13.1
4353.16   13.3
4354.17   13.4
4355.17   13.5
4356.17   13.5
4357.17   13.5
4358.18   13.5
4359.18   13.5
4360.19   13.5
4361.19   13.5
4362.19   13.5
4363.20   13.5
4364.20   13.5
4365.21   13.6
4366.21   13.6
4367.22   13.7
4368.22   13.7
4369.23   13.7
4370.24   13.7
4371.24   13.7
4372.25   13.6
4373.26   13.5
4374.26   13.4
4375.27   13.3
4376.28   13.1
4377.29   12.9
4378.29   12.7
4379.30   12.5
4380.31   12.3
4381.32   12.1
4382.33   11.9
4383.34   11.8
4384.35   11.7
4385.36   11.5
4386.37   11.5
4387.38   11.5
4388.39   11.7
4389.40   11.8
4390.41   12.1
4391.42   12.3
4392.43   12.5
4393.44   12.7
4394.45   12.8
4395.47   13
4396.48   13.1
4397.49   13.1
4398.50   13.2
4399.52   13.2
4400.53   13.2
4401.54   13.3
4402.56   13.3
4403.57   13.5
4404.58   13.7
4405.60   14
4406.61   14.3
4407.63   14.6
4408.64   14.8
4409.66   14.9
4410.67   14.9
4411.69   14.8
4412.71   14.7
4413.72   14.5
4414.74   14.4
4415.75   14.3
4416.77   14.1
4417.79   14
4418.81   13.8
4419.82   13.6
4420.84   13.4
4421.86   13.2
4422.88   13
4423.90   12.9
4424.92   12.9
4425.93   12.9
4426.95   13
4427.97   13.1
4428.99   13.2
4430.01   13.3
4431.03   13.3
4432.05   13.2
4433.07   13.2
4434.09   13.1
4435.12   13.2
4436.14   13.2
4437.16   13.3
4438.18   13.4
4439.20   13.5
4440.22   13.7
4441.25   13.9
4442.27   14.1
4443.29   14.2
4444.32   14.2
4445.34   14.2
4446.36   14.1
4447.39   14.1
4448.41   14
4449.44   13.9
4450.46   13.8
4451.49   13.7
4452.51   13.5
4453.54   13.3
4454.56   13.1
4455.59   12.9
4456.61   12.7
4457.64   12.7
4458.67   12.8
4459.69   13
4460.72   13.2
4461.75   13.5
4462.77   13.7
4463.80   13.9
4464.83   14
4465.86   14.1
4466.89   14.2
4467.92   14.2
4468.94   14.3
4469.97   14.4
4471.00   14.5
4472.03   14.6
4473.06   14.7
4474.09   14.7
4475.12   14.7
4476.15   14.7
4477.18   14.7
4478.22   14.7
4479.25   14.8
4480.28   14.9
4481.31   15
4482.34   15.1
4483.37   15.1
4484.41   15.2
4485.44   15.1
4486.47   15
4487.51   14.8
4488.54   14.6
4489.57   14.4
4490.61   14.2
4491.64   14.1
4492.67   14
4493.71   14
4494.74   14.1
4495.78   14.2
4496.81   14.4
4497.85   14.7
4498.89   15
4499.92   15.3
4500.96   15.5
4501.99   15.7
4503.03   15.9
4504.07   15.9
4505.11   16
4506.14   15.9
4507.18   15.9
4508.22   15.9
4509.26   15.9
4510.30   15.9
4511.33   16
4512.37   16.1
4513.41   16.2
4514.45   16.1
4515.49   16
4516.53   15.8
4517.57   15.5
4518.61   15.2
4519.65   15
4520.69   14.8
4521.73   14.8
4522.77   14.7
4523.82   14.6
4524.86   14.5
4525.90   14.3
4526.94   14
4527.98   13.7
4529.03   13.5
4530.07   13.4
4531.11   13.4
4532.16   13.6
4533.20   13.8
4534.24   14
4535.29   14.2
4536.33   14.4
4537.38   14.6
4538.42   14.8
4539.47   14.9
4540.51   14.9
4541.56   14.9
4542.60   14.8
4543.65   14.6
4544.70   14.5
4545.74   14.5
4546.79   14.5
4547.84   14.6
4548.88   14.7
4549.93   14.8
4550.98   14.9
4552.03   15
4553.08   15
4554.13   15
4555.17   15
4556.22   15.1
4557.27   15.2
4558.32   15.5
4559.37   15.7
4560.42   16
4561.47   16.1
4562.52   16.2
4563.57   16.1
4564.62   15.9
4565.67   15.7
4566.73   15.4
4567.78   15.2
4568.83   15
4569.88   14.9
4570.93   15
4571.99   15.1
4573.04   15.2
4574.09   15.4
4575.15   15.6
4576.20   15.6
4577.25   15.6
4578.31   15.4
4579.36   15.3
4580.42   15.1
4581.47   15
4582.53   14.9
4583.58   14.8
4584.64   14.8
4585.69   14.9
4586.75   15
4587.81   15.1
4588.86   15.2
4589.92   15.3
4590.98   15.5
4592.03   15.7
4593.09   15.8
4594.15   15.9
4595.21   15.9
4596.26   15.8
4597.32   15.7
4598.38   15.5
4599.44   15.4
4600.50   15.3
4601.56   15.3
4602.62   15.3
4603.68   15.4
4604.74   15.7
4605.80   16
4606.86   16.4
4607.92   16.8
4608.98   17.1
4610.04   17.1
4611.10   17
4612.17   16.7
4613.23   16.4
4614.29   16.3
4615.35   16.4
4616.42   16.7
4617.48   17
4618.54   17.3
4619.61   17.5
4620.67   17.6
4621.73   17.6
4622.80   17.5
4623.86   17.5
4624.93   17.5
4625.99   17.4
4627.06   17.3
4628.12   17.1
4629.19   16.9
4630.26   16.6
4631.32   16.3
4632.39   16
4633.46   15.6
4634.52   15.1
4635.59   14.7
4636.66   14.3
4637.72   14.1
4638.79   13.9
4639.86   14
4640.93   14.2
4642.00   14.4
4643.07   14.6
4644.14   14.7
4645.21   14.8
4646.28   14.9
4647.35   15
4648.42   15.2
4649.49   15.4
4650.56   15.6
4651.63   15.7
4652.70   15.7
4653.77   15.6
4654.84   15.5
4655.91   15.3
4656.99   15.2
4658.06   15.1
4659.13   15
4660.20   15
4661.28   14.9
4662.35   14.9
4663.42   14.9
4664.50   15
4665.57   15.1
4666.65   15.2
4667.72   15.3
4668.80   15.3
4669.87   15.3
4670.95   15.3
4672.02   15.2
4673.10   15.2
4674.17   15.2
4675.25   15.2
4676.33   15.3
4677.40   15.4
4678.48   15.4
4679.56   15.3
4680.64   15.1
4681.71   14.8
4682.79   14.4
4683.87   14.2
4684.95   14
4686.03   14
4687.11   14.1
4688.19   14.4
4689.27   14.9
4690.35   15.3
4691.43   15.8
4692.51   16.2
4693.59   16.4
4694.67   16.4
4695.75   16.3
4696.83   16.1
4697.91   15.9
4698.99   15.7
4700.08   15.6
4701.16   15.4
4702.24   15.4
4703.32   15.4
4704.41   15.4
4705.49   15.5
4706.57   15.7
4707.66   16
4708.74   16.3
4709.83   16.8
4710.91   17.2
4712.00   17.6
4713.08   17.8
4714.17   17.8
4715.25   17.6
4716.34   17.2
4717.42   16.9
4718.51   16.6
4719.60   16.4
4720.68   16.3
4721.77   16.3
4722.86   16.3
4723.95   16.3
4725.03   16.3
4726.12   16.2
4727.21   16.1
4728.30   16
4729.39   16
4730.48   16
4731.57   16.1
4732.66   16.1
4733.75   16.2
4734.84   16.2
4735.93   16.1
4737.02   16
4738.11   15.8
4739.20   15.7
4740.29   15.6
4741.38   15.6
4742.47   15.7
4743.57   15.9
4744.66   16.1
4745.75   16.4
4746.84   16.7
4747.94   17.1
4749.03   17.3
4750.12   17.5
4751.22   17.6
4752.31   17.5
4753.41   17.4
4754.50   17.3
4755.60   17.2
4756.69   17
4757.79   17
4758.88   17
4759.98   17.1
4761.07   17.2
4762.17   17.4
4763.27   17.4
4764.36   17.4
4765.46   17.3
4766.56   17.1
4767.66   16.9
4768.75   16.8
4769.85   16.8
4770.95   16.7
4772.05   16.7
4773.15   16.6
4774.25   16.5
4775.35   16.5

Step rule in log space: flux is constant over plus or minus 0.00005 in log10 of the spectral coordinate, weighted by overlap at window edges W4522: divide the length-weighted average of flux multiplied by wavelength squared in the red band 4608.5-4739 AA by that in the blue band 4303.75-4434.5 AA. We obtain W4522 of 1.4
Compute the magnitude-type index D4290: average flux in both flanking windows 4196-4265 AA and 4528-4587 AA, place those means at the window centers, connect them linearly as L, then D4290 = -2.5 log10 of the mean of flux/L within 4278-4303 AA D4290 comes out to 0.151 mag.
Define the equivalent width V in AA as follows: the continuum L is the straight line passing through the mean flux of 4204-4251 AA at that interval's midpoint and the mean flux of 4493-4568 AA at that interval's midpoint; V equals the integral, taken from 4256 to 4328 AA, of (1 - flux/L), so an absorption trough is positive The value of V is 6.9 AA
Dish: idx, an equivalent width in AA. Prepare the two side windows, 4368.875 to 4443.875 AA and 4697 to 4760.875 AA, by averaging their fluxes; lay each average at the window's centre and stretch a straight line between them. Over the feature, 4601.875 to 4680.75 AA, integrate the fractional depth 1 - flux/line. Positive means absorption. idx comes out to -0.8 AA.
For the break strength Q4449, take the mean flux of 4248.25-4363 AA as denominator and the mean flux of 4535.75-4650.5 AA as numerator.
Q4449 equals 1.4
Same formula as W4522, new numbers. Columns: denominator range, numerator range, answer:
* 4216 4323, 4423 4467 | 1.36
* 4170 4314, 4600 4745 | 1.80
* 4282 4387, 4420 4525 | 1.30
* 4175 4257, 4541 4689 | 1.70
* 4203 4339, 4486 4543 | 1.51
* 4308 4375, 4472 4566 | 1.31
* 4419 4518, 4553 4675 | 1.16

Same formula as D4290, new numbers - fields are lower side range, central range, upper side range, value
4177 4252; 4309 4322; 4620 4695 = 0.11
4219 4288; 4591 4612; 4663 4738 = -0.09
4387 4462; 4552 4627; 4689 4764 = -0.05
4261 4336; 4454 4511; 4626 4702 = -0.12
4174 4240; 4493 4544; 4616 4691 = -0.07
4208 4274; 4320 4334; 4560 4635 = -0.02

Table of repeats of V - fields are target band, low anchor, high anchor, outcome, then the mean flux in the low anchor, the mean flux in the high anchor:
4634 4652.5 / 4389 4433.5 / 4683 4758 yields 0.9 AA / 13.5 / 16.2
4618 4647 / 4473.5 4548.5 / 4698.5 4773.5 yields -0.3 AA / 14.8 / 16.5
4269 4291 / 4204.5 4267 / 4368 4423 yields 1.9 AA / 11.2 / 13.2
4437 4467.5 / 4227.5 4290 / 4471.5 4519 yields 1.6 AA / 11.1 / 15.1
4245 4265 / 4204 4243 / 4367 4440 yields -0.3 AA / 10.9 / 13.2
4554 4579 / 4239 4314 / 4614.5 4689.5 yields -1.9 AA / 10.6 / 15.5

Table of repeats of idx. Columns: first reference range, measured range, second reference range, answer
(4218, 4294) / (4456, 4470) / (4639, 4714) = -0.45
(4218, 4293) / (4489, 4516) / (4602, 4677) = -2.32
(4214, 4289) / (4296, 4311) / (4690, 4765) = 3.55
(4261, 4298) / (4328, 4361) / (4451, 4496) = -1.40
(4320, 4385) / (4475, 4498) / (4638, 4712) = -1.42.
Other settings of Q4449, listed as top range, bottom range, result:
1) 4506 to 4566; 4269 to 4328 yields 1.43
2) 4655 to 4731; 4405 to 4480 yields 1.13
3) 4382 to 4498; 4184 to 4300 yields 1.26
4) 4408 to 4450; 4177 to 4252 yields 1.26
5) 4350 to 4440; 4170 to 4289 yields 1.21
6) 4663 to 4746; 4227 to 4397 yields 1.36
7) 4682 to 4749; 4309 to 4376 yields 1.29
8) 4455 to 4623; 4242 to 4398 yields 1.30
